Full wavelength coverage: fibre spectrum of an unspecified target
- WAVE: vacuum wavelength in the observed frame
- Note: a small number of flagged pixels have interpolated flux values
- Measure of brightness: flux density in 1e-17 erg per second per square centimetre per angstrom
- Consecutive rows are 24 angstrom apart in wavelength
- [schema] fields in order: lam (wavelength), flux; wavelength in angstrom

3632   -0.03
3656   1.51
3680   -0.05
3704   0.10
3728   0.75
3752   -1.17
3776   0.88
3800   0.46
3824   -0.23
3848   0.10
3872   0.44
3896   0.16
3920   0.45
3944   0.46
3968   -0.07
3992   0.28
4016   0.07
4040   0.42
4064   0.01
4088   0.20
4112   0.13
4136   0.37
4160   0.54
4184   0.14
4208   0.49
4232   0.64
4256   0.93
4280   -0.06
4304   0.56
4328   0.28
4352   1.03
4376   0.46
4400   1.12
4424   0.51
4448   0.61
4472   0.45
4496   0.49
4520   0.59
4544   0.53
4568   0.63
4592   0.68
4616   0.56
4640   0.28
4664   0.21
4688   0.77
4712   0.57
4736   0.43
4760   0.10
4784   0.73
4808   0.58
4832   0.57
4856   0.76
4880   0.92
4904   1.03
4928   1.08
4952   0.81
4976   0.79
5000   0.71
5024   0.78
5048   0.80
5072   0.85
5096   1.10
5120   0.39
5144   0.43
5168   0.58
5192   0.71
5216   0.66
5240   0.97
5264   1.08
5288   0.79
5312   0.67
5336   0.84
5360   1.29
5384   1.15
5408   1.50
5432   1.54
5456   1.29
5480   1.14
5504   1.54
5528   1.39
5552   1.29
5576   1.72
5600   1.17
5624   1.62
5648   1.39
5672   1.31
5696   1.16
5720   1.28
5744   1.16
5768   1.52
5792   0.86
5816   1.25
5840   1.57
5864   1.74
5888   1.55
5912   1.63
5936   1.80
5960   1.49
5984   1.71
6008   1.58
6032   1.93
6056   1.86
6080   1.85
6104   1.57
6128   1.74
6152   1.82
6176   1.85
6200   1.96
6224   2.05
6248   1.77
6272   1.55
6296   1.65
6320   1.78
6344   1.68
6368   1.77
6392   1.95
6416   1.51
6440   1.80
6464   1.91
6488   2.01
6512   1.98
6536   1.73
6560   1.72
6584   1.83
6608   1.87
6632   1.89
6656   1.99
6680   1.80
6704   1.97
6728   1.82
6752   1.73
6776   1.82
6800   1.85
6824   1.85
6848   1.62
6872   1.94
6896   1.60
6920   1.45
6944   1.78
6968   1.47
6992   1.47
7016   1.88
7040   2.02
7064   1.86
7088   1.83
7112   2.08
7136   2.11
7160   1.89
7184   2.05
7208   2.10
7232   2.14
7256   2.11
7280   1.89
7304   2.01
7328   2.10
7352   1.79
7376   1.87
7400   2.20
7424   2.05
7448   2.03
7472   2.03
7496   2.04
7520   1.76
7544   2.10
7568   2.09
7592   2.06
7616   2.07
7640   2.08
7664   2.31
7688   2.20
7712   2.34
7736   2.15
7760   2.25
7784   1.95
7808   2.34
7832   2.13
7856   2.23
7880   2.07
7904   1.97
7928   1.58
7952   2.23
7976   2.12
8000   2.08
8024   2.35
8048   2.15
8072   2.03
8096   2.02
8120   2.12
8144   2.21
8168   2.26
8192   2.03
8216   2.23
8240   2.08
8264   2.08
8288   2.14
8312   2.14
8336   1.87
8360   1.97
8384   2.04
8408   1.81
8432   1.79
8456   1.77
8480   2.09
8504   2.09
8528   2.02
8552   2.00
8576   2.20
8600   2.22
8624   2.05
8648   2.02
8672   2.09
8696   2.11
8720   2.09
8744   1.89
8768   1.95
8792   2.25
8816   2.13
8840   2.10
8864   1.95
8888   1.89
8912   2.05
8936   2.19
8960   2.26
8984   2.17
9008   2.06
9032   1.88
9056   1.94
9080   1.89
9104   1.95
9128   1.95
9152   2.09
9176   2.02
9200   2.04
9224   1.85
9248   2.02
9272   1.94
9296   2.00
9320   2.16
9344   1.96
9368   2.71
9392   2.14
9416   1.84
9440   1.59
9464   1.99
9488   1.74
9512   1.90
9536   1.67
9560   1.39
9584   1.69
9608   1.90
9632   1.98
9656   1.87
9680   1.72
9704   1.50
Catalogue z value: 0.34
